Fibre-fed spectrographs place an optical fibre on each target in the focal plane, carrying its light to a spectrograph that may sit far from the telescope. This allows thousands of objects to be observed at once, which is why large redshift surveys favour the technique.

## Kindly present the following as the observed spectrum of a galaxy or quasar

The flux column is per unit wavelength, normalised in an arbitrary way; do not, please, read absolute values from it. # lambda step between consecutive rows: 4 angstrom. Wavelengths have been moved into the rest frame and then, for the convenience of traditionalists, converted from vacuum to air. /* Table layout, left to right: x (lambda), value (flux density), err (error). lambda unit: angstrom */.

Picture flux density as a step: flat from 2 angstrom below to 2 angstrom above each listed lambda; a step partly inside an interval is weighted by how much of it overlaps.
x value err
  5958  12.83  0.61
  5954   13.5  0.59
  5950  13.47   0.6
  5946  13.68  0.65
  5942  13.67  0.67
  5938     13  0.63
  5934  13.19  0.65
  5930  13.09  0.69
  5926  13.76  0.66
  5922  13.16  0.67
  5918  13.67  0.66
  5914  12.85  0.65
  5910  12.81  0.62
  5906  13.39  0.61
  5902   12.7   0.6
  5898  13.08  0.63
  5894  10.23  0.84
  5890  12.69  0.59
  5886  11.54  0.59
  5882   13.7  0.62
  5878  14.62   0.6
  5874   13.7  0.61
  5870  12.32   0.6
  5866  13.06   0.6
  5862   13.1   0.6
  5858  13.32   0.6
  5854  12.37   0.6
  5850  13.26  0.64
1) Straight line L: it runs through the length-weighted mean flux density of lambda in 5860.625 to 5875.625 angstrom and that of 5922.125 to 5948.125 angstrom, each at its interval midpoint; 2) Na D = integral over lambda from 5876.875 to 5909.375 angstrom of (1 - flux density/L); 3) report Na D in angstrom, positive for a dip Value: 1.1 angstrom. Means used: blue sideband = 13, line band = 12.7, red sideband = 13.4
